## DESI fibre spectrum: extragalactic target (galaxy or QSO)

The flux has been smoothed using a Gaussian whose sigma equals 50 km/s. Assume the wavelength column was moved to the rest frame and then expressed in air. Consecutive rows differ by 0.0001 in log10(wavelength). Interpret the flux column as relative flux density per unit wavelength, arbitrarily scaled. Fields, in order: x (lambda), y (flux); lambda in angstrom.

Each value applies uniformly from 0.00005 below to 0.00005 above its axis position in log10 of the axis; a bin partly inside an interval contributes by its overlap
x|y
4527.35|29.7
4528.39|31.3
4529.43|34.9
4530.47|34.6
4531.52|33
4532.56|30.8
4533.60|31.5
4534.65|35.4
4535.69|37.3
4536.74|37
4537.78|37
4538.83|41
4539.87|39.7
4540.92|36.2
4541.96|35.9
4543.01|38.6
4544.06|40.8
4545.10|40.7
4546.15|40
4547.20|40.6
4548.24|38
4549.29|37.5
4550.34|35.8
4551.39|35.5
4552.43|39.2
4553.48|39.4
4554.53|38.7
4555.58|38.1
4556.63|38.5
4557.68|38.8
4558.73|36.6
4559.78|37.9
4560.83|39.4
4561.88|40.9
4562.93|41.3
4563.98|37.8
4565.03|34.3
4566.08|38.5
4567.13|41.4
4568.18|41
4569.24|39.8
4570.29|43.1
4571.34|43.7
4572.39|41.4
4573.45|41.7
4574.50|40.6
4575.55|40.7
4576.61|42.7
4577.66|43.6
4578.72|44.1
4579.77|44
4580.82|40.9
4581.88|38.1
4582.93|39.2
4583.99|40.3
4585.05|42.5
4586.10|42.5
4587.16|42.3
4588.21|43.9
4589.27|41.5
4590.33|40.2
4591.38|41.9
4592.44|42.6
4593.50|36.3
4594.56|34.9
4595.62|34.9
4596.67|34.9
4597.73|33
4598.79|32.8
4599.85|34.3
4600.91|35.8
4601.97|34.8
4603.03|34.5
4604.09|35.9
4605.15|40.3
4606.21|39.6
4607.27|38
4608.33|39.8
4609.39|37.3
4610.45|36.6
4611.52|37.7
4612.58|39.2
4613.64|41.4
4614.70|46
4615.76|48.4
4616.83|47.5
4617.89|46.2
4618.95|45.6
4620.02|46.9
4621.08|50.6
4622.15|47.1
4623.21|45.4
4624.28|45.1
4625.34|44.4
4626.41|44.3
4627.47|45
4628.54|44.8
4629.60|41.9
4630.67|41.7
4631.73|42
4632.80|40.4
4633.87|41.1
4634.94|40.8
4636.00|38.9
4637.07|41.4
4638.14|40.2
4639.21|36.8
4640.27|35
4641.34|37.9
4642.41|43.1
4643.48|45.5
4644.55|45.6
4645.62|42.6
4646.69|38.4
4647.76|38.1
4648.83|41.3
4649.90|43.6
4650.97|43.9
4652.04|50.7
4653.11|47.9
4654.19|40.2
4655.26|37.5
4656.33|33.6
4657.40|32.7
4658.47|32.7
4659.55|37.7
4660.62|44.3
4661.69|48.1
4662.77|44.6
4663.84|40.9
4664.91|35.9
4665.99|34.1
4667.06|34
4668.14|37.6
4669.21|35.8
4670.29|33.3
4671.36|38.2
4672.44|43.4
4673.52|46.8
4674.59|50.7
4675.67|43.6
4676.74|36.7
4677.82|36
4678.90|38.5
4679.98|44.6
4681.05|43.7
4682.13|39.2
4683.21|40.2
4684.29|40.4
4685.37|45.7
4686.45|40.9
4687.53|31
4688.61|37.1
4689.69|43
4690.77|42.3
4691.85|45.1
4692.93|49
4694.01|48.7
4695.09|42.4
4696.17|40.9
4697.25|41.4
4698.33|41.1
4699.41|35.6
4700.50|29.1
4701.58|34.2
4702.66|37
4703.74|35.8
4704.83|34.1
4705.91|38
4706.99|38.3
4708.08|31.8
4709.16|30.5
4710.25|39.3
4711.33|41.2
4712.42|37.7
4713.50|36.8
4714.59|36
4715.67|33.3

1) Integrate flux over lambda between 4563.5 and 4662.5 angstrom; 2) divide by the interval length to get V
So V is 40.9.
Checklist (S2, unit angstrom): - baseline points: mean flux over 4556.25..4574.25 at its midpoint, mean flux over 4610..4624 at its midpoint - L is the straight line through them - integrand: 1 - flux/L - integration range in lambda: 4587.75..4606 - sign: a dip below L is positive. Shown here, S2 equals 2.3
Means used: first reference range 39.8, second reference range 44.5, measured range 37.2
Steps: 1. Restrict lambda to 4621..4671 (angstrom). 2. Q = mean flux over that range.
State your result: 40.9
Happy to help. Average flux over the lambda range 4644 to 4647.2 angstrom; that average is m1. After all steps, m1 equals 42.2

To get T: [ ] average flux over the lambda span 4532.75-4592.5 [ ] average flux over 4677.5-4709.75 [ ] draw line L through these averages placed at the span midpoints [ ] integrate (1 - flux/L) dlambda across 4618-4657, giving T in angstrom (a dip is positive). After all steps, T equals -3.08 angstrom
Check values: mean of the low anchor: 39.6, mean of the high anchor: 39.2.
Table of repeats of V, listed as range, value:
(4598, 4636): 41.4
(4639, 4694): 40.7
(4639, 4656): 41.8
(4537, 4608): 39.1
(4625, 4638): 42.1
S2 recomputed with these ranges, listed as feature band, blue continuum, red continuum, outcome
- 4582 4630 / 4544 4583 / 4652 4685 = -1.1 angstrom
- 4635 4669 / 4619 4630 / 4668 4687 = 2.4 angstrom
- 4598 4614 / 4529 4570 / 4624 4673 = 0.9 angstrom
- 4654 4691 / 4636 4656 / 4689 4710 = 0.6 angstrom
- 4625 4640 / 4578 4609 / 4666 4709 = -1.0 angstrom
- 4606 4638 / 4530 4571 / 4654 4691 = -3.2 angstrom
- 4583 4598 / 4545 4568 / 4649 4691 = -0.2 angstrom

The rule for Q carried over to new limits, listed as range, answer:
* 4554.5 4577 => 39.9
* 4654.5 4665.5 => 38.8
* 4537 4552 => 38.4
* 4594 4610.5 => 36.1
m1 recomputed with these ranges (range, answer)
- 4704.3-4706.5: 36.2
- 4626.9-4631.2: 43.4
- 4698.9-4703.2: 34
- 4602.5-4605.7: 36.9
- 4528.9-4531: 34.7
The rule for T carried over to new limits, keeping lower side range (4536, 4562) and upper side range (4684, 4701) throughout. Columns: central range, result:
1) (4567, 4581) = -1.2 angstrom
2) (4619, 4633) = -1.8 angstrom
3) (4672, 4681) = -0.4 angstrom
